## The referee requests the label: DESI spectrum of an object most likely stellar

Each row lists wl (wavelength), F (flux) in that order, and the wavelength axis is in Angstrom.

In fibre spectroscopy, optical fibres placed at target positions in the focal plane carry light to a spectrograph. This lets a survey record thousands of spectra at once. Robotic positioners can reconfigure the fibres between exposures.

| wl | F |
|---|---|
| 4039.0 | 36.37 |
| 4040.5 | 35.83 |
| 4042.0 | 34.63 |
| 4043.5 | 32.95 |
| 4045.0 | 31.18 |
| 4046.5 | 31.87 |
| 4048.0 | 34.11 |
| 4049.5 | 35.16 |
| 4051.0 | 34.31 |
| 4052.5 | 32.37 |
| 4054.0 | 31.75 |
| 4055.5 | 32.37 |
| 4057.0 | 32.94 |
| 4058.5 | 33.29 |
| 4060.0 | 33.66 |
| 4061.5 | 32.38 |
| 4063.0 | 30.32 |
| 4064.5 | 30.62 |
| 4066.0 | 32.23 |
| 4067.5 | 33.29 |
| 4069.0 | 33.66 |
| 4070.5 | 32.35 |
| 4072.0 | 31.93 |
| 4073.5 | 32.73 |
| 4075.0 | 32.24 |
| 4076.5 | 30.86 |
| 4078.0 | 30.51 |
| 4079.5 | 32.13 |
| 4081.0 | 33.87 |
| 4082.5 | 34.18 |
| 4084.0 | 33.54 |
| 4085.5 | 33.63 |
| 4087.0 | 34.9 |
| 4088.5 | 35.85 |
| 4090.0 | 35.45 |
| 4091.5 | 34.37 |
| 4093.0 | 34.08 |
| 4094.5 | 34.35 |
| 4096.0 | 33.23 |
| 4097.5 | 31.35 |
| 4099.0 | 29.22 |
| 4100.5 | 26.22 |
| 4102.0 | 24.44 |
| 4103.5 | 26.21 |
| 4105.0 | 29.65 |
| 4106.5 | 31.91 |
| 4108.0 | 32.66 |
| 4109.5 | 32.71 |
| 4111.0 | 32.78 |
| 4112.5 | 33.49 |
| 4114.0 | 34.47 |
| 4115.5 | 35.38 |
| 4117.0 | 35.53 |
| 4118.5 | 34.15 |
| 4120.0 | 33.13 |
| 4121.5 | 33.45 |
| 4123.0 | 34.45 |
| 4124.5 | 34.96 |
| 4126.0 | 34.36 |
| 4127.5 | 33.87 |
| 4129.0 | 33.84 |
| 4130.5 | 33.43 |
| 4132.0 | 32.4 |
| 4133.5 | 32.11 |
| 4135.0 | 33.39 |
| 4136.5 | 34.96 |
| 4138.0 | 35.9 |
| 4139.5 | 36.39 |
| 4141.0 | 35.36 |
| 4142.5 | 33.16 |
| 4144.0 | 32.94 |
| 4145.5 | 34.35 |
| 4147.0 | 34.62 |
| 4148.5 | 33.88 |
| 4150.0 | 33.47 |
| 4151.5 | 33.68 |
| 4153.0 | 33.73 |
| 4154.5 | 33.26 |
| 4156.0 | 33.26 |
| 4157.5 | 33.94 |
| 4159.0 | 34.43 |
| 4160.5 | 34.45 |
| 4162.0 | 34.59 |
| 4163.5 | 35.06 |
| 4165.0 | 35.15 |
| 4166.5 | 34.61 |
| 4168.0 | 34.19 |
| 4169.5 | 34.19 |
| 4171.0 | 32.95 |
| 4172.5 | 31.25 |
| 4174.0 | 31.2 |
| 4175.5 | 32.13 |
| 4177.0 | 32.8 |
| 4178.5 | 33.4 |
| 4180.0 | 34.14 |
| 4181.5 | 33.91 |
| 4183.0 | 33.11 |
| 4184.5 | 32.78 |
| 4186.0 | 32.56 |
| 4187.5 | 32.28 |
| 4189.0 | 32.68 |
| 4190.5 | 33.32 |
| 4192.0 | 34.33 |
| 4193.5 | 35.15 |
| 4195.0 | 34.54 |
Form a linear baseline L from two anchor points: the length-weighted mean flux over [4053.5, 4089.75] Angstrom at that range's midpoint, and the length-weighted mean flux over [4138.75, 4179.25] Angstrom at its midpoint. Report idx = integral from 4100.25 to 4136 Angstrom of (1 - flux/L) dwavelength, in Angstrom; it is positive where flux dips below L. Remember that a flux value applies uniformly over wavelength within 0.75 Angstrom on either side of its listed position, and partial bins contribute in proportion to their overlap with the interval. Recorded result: 0.8 Angstrom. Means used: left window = 32.8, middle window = 32.6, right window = 33.8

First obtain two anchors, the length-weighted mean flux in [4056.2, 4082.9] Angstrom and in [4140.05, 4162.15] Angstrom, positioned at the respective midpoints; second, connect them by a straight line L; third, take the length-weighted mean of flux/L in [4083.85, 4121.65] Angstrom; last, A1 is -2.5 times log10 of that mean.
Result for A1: 0.02 mag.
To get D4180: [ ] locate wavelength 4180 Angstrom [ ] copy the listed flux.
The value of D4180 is 34.14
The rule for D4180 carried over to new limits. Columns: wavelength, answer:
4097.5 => 31.35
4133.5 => 32.11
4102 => 24.44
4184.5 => 32.78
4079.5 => 32.13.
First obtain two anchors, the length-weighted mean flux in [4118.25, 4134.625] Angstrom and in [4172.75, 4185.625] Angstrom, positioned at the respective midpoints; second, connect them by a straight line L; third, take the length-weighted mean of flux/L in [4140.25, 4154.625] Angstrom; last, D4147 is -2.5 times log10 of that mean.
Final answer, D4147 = -0.02 mag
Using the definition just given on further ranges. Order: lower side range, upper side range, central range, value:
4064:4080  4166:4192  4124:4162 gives -0.042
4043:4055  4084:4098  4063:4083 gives 0.046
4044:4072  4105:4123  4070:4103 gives 0.026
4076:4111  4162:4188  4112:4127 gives -0.063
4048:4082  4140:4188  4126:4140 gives -0.024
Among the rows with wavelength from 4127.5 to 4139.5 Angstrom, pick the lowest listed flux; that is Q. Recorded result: 32.11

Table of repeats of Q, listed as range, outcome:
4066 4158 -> 24.44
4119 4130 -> 33.13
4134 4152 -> 32.94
